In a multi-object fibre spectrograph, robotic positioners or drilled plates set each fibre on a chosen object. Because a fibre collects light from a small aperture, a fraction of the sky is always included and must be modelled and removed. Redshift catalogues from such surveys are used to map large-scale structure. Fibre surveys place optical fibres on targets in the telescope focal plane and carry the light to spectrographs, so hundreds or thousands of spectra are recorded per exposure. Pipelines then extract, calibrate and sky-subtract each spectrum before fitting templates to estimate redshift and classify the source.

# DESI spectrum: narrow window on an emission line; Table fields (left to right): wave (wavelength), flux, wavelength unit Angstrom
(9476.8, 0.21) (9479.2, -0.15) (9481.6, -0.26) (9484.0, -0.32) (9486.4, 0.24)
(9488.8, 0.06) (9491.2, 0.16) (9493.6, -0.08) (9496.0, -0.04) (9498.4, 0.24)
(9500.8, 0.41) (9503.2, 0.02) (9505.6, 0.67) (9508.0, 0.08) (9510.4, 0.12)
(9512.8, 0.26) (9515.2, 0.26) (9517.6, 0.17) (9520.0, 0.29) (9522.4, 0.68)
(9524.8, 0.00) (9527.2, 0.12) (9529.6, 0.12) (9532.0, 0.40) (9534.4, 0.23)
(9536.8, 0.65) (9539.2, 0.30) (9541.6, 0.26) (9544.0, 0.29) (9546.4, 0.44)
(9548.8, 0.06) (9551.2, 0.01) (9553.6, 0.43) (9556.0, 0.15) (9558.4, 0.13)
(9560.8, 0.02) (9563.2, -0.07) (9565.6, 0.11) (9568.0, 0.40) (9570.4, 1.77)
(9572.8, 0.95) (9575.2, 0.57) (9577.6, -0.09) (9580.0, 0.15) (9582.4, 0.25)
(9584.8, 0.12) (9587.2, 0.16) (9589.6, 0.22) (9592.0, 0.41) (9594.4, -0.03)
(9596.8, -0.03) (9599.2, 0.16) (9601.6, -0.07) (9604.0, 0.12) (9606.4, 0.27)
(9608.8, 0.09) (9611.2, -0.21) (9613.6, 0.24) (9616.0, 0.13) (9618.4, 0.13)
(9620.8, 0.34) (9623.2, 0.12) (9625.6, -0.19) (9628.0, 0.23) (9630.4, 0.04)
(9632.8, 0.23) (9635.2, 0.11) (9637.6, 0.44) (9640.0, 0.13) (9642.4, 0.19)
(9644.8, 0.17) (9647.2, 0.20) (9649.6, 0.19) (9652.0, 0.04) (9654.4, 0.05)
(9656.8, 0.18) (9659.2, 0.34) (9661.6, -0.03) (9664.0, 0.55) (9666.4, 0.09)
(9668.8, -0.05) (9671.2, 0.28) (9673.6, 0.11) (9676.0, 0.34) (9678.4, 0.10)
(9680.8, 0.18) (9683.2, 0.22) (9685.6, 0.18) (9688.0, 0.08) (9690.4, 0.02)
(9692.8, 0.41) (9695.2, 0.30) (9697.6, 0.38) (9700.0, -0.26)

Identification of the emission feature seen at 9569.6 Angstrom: H-beta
